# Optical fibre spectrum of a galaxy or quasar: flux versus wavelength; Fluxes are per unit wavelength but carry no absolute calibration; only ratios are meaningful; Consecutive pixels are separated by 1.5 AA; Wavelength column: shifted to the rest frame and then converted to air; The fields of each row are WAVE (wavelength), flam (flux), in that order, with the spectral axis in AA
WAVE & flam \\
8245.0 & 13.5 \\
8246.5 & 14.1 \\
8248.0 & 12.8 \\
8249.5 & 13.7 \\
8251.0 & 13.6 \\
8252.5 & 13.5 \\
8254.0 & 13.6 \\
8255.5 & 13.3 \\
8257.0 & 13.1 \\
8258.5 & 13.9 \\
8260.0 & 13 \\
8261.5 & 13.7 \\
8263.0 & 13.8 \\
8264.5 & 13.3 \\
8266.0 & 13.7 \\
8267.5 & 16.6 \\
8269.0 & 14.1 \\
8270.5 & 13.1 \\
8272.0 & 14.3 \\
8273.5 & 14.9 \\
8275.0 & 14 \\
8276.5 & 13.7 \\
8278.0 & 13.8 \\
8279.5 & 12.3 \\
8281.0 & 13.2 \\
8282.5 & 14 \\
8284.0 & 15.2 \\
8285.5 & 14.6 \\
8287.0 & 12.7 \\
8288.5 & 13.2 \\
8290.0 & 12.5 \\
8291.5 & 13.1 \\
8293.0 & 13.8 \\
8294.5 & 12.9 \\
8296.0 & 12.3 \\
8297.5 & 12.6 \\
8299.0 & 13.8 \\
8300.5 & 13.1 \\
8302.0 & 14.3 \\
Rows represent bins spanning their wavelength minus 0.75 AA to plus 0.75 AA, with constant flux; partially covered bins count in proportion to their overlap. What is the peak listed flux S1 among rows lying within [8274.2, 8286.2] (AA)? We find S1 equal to 15.2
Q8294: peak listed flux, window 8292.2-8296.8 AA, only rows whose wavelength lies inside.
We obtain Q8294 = 13.8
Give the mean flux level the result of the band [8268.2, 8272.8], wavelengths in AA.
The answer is 13.9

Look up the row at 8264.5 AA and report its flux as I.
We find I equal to 13.3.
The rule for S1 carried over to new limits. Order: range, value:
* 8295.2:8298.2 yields 12.6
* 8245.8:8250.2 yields 14.1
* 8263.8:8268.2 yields 16.6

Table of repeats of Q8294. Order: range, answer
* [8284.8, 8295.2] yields 14.6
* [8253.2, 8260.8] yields 13.9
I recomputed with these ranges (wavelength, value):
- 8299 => 13.8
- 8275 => 14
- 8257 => 13.1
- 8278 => 13.8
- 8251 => 13.6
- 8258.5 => 13.9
